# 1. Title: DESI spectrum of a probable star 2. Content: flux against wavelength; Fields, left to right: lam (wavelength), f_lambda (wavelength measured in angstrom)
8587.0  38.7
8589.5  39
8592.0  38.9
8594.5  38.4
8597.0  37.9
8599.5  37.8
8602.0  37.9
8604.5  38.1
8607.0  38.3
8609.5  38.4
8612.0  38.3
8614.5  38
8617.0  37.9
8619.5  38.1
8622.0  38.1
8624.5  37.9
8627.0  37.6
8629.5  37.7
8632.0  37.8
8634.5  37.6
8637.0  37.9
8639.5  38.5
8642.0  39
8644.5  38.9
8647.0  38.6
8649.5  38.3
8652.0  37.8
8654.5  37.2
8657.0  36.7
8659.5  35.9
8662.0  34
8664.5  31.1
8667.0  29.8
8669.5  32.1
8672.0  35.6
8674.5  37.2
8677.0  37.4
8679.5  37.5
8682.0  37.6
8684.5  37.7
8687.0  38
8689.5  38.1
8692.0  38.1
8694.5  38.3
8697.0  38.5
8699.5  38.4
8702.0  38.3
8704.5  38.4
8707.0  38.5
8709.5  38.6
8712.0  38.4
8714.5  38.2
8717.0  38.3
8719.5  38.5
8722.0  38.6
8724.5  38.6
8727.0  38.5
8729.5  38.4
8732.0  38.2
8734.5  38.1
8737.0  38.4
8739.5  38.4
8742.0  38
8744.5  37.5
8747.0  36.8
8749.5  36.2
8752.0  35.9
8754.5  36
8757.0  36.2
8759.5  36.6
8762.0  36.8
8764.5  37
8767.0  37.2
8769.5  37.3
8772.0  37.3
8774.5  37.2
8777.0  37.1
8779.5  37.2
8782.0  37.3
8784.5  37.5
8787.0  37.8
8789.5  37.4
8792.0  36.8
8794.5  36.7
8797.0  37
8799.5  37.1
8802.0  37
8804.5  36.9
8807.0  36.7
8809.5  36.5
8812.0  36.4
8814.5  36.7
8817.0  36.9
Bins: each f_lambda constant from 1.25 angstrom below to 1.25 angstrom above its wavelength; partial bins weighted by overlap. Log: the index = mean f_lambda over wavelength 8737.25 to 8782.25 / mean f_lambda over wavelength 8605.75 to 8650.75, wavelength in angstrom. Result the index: 0.97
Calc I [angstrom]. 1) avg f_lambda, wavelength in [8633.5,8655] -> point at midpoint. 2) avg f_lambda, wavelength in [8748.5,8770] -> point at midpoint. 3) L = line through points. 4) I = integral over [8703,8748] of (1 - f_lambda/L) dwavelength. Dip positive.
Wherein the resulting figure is -1.5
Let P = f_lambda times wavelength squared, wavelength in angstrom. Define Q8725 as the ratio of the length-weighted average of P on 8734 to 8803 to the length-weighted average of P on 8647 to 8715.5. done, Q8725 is 1.0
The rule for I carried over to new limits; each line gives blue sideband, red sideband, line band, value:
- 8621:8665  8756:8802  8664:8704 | 0.70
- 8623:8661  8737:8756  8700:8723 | -0.69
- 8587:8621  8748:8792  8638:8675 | 1.76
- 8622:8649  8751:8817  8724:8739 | -0.40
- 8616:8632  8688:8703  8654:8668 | 1.49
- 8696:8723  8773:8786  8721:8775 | 0.54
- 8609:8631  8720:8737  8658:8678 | 2.12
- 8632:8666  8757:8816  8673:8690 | -0.27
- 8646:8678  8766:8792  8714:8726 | -0.68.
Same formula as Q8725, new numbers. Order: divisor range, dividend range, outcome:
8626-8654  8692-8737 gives 1.02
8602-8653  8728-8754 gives 1.01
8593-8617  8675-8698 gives 1.01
